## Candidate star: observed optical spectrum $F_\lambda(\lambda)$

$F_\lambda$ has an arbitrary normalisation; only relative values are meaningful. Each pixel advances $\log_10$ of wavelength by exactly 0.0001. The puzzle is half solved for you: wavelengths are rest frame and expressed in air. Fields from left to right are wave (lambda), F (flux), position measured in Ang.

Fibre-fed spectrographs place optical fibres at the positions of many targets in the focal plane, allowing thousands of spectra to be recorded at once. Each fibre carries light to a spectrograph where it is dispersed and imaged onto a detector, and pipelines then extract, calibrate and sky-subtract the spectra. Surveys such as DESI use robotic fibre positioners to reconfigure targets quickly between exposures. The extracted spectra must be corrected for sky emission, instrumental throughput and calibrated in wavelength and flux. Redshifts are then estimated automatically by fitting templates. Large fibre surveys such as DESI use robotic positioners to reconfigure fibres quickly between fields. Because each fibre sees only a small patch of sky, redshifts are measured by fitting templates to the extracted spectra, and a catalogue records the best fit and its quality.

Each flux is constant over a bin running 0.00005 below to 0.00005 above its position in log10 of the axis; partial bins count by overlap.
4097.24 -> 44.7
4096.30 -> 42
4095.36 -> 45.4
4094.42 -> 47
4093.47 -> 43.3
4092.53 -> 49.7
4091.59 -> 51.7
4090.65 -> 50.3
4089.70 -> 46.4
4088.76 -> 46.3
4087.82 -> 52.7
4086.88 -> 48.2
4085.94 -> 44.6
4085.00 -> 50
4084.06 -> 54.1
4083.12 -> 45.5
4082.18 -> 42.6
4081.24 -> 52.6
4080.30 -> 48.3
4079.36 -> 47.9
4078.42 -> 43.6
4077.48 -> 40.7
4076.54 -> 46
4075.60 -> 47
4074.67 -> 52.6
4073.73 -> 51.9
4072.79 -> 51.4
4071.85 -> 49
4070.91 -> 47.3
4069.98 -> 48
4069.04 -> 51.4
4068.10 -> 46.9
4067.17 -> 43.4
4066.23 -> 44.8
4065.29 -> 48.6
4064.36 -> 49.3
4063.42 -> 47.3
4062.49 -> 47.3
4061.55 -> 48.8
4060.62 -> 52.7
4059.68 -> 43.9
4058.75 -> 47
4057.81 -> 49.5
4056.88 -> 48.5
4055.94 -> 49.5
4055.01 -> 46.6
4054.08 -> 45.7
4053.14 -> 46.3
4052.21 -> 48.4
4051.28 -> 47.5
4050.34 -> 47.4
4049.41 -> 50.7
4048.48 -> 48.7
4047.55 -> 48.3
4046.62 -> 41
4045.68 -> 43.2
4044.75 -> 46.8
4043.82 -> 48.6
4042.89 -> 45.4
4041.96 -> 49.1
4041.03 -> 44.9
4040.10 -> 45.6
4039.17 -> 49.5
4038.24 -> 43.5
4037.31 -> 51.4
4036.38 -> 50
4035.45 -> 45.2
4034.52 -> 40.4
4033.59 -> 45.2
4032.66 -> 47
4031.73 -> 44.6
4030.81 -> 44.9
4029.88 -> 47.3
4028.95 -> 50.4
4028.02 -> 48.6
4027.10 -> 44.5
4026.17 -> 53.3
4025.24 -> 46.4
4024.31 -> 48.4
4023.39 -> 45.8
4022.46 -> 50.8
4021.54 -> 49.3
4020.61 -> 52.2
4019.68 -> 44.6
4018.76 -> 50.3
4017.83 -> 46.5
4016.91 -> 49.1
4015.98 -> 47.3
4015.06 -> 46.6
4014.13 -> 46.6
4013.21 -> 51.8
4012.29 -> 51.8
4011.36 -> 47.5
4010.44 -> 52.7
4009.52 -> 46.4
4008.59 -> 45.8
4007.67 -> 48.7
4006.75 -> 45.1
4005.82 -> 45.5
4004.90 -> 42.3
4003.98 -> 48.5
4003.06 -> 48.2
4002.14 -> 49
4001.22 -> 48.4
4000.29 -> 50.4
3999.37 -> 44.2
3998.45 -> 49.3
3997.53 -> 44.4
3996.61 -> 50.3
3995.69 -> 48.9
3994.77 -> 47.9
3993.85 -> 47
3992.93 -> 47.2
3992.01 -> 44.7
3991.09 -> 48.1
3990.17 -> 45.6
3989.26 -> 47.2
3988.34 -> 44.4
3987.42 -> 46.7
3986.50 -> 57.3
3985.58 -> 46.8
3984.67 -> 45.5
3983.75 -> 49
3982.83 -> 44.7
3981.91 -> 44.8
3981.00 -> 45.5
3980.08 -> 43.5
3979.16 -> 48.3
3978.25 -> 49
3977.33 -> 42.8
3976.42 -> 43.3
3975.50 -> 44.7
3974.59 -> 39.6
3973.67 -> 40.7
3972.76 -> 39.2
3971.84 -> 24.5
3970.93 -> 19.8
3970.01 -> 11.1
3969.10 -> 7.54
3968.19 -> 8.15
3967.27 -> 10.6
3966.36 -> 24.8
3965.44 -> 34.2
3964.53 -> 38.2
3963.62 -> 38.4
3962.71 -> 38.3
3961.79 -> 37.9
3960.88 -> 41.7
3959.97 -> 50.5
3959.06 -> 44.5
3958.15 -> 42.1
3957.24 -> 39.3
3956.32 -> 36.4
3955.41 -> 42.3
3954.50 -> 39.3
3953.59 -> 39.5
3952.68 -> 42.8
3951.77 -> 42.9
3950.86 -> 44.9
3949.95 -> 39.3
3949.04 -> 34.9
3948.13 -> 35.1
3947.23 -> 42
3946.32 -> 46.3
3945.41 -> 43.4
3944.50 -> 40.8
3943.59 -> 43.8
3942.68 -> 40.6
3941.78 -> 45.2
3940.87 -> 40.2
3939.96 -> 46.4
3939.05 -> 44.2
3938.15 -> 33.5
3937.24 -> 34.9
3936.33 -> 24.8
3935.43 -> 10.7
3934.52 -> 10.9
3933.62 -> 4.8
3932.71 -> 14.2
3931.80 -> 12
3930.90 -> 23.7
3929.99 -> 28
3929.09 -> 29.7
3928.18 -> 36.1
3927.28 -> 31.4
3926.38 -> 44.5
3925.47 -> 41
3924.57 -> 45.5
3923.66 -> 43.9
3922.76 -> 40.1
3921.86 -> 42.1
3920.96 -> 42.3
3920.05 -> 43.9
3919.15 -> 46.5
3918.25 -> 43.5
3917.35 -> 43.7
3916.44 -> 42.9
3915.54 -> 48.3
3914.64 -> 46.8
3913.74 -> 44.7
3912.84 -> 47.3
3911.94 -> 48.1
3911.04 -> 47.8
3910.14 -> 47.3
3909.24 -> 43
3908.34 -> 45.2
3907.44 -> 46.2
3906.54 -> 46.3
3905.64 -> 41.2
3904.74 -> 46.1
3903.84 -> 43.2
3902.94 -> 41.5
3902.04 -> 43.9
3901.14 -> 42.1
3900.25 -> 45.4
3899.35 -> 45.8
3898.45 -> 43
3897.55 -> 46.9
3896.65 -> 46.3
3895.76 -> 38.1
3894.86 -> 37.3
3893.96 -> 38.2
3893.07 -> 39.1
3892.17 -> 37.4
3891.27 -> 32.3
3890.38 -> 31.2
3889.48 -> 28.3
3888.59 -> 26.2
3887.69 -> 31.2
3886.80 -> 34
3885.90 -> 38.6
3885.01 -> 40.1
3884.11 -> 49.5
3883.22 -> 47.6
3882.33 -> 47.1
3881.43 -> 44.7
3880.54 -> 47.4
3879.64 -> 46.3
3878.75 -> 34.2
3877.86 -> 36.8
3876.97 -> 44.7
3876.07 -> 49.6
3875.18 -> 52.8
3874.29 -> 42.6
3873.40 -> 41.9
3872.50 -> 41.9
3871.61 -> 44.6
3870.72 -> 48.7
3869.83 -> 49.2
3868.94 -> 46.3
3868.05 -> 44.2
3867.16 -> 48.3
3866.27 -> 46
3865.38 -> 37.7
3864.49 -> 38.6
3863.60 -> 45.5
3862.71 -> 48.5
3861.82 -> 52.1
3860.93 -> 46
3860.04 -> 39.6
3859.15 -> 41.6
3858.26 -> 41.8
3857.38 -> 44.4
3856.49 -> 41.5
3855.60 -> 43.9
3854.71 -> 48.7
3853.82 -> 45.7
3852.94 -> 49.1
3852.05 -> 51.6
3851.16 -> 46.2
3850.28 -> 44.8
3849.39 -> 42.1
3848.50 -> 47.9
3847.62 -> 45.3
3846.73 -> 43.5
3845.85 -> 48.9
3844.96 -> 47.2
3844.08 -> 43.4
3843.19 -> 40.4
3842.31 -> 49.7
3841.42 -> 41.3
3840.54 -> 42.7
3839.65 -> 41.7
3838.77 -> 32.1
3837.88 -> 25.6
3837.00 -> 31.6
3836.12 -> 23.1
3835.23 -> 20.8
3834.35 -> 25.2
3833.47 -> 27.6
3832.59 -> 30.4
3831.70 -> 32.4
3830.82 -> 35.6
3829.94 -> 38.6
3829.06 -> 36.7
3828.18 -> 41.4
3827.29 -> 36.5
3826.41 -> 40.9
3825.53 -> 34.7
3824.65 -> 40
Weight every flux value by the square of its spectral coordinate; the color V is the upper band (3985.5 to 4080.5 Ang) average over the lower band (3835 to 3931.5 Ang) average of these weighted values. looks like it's 1.2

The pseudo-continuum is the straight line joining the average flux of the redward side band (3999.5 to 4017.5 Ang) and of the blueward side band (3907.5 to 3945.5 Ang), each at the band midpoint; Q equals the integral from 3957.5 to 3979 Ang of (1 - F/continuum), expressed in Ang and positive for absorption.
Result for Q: 4.5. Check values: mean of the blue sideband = 37.6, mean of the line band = 33.8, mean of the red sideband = 47.9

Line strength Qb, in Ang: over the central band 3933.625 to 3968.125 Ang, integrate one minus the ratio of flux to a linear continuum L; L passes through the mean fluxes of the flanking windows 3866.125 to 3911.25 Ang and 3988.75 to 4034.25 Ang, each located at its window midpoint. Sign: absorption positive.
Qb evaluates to 6.4 Ang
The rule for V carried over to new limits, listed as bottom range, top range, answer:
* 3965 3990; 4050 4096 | 1.34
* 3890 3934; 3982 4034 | 1.26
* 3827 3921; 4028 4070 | 1.23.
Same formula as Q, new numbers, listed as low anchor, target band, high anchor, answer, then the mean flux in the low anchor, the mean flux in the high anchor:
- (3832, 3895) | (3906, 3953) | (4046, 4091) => 5.3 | 41.2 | 47.8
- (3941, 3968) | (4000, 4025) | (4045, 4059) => -2.4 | 39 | 47.2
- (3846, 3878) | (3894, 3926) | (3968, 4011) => 0.3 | 45.2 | 43.3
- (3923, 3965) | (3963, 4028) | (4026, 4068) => -2.5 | 36.4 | 47.1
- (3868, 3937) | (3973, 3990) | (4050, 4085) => -0.8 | 39.6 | 47.8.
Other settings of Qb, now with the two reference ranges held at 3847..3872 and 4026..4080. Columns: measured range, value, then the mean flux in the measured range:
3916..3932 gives 2.70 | 38.2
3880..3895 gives 2.40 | 38.3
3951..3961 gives 0.92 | 42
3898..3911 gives 0.39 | 44.4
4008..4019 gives -0.38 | 48.5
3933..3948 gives 3.85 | 34.3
